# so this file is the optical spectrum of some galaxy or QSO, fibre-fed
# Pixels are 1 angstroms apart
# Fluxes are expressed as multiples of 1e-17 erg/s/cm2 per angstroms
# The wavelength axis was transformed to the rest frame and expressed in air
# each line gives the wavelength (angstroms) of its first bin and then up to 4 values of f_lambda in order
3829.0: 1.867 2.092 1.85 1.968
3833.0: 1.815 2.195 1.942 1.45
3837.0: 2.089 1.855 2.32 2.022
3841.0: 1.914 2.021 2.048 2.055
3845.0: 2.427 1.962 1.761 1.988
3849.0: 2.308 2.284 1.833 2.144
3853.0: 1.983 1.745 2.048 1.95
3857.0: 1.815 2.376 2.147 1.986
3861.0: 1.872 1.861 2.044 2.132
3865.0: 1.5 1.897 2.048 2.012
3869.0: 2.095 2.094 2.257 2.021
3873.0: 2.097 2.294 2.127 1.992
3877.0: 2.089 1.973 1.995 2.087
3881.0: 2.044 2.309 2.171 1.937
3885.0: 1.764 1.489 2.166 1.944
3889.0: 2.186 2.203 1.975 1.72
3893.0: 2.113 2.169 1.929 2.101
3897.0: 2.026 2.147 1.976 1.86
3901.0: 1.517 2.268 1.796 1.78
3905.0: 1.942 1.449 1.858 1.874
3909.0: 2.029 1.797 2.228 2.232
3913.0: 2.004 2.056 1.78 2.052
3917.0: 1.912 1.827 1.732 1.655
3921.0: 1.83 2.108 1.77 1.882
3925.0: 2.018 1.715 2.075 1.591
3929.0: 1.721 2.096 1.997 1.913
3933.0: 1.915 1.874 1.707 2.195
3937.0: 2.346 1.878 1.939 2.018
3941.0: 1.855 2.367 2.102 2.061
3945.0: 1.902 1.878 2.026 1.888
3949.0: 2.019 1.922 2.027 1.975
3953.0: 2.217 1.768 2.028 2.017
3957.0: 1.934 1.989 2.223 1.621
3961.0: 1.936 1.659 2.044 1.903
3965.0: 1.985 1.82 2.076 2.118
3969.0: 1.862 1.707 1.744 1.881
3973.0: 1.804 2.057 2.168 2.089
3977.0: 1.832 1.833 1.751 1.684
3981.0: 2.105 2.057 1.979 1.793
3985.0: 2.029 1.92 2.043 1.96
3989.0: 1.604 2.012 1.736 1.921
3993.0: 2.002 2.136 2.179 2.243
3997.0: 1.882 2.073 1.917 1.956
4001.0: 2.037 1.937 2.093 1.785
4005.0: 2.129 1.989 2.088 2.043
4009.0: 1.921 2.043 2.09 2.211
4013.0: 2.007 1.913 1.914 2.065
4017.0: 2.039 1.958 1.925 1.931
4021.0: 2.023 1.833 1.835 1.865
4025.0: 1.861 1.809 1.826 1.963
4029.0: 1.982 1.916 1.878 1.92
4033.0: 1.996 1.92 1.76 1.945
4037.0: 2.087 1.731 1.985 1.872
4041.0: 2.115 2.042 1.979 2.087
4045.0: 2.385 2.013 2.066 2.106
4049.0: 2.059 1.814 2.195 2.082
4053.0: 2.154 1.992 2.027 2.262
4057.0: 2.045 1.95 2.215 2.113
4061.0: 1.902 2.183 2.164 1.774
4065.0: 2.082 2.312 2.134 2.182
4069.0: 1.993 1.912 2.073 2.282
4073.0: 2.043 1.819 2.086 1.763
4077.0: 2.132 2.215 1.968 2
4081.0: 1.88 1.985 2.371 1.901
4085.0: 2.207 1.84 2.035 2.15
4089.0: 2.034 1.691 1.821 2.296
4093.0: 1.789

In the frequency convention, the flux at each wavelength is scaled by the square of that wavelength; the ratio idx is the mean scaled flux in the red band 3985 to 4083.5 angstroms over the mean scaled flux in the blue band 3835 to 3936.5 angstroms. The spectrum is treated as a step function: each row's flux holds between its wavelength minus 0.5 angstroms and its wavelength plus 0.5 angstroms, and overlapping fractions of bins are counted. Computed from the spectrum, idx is 1.1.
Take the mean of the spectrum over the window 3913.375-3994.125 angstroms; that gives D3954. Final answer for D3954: 1.93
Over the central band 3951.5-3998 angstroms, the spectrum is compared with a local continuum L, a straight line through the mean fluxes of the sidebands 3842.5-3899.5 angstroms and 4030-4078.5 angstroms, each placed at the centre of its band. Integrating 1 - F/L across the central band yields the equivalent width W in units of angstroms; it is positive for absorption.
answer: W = 2.1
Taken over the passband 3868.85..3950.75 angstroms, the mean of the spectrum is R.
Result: 1.97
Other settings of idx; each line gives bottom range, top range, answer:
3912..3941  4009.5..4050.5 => 1.08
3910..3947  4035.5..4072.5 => 1.13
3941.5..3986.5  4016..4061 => 1.06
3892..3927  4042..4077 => 1.16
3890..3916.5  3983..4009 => 1.06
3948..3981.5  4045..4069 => 1.13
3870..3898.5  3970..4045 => 1.02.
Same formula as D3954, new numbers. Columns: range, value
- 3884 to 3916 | 1.95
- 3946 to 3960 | 1.98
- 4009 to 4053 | 1.98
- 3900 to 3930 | 1.88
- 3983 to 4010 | 1.98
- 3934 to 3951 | 2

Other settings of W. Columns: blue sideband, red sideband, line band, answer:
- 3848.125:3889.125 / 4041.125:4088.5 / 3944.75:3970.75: 1.3 angstroms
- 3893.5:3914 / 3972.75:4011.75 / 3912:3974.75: 0.7 angstroms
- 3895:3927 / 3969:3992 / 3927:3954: -1.0 angstroms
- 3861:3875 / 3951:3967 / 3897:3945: 1.2 angstroms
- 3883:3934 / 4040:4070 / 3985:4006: 0.4 angstroms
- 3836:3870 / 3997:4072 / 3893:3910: 0.7 angstroms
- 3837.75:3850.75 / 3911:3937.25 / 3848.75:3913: 0.2 angstroms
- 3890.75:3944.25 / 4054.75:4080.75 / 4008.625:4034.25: 1.0 angstroms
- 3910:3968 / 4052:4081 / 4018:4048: 1.2 angstroms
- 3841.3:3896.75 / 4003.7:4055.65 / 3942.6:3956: 0.1 angstroms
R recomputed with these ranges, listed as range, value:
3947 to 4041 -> 1.95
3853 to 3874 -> 2.01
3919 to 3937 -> 1.89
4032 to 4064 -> 2.03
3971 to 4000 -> 1.95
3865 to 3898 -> 2.03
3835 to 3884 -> 2.03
